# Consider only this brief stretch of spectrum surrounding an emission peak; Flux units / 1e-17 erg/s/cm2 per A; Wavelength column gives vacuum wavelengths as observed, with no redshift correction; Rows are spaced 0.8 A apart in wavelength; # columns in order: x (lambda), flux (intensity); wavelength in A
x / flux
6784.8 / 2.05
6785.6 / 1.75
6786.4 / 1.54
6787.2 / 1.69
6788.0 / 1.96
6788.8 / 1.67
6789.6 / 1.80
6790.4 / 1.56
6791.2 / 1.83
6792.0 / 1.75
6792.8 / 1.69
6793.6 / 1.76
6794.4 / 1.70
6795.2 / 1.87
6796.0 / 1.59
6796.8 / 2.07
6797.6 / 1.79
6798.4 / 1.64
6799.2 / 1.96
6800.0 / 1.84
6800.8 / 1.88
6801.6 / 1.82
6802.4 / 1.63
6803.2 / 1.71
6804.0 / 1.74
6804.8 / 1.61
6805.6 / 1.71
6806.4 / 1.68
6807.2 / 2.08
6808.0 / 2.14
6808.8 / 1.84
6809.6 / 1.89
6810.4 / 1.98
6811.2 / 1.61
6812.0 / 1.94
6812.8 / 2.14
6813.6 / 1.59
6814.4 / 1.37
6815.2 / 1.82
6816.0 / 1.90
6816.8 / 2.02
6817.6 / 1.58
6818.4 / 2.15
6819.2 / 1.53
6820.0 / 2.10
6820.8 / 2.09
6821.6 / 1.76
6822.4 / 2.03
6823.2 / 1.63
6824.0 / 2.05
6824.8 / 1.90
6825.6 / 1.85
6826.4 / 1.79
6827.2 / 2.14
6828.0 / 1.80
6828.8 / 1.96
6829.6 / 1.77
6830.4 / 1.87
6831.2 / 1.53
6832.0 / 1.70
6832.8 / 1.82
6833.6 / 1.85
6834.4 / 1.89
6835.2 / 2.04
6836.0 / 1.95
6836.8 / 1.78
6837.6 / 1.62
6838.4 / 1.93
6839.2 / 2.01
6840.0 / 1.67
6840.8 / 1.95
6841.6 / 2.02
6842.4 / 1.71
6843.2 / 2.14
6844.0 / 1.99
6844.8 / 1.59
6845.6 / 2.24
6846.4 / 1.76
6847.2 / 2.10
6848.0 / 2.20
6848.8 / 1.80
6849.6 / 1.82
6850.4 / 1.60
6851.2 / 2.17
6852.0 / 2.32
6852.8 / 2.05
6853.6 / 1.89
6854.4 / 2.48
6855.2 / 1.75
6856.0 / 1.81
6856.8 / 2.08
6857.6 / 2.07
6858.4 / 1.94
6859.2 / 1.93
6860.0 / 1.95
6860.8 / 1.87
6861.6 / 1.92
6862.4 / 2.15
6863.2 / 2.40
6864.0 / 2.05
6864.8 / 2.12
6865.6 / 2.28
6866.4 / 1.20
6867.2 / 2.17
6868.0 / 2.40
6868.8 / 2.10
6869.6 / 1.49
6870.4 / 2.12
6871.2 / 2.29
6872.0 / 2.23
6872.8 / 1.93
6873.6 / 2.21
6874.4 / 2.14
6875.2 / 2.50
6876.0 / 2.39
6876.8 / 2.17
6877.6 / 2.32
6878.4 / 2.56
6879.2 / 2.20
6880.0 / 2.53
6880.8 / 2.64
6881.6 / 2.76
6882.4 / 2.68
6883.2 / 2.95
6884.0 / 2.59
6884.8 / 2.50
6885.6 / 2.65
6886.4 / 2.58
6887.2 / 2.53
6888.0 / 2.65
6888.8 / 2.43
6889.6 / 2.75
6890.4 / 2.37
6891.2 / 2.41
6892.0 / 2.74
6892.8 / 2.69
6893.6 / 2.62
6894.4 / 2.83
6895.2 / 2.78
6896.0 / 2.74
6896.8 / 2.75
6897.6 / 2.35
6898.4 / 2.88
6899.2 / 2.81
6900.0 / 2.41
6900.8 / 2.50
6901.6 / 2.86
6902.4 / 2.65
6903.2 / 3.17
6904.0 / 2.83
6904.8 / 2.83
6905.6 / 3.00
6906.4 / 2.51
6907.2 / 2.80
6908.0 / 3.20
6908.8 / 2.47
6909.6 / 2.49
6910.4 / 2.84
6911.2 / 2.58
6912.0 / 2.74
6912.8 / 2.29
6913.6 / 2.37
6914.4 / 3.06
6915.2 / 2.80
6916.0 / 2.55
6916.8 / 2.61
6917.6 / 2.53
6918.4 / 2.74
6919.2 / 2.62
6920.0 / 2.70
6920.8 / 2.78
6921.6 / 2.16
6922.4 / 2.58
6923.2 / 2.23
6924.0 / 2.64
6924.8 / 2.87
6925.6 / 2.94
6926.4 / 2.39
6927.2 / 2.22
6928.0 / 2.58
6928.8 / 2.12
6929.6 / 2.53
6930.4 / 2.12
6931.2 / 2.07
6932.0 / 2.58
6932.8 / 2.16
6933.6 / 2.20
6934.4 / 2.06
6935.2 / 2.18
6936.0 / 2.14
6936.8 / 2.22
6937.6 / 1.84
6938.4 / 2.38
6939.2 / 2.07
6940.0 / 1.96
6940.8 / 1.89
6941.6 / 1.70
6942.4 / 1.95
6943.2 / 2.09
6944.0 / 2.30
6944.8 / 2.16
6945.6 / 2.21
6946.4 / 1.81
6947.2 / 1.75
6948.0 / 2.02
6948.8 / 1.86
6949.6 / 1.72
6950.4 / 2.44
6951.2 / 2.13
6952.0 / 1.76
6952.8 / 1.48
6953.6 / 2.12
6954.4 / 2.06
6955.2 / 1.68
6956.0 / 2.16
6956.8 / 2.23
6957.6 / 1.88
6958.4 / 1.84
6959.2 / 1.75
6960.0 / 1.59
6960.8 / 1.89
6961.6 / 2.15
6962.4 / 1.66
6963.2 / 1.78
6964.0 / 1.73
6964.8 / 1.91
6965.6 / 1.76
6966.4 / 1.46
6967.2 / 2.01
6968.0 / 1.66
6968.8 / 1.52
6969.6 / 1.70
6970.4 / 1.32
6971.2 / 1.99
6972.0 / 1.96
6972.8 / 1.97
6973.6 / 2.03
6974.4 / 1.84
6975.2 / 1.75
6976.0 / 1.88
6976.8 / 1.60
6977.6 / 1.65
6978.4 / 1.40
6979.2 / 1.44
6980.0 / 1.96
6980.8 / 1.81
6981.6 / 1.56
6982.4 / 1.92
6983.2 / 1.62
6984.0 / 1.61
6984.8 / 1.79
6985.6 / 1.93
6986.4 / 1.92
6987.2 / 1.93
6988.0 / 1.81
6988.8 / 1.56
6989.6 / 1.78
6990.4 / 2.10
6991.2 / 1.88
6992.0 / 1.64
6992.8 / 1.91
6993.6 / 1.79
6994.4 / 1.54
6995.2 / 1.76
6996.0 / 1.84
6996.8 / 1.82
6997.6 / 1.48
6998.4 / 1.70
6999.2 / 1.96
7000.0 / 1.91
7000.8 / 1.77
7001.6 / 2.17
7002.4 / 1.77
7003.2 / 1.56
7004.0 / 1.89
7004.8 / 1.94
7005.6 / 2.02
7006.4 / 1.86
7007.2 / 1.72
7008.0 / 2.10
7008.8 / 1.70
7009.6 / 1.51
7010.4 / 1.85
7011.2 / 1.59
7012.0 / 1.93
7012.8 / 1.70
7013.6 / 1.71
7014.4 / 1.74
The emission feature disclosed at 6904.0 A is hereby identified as Mg II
